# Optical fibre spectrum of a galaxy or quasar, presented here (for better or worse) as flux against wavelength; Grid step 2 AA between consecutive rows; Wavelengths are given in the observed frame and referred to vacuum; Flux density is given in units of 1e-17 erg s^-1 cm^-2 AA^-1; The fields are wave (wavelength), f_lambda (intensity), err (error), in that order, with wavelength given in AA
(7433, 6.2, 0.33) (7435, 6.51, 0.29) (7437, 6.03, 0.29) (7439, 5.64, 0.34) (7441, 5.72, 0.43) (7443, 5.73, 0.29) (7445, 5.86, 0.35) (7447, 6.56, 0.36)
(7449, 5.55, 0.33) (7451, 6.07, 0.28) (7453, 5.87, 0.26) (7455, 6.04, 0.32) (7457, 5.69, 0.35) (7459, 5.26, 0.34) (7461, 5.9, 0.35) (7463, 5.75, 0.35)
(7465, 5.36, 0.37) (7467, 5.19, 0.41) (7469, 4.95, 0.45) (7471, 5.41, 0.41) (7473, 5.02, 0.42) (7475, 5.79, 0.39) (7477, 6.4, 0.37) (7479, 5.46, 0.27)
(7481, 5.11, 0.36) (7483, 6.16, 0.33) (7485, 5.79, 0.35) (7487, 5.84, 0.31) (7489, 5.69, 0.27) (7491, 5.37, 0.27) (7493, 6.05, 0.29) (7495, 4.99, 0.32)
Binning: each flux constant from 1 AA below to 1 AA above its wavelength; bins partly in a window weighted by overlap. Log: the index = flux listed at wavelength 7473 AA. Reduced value 5.02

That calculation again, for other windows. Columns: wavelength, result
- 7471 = 5.41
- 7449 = 5.55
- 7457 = 5.69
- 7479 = 5.46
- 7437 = 6.03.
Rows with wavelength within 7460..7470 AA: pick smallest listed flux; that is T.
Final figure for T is 4.95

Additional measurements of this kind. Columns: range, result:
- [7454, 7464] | 5.26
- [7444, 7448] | 5.86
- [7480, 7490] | 5.11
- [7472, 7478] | 5.02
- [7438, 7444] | 5.64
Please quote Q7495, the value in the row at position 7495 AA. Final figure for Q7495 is 4.99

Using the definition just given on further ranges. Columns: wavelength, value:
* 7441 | 5.72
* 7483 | 6.16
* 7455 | 6.04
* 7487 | 5.84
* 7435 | 6.51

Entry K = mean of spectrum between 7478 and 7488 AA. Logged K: 5.67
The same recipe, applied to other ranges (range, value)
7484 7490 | 5.77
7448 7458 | 5.84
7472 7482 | 5.56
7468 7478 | 5.51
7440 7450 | 5.88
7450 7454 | 5.97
